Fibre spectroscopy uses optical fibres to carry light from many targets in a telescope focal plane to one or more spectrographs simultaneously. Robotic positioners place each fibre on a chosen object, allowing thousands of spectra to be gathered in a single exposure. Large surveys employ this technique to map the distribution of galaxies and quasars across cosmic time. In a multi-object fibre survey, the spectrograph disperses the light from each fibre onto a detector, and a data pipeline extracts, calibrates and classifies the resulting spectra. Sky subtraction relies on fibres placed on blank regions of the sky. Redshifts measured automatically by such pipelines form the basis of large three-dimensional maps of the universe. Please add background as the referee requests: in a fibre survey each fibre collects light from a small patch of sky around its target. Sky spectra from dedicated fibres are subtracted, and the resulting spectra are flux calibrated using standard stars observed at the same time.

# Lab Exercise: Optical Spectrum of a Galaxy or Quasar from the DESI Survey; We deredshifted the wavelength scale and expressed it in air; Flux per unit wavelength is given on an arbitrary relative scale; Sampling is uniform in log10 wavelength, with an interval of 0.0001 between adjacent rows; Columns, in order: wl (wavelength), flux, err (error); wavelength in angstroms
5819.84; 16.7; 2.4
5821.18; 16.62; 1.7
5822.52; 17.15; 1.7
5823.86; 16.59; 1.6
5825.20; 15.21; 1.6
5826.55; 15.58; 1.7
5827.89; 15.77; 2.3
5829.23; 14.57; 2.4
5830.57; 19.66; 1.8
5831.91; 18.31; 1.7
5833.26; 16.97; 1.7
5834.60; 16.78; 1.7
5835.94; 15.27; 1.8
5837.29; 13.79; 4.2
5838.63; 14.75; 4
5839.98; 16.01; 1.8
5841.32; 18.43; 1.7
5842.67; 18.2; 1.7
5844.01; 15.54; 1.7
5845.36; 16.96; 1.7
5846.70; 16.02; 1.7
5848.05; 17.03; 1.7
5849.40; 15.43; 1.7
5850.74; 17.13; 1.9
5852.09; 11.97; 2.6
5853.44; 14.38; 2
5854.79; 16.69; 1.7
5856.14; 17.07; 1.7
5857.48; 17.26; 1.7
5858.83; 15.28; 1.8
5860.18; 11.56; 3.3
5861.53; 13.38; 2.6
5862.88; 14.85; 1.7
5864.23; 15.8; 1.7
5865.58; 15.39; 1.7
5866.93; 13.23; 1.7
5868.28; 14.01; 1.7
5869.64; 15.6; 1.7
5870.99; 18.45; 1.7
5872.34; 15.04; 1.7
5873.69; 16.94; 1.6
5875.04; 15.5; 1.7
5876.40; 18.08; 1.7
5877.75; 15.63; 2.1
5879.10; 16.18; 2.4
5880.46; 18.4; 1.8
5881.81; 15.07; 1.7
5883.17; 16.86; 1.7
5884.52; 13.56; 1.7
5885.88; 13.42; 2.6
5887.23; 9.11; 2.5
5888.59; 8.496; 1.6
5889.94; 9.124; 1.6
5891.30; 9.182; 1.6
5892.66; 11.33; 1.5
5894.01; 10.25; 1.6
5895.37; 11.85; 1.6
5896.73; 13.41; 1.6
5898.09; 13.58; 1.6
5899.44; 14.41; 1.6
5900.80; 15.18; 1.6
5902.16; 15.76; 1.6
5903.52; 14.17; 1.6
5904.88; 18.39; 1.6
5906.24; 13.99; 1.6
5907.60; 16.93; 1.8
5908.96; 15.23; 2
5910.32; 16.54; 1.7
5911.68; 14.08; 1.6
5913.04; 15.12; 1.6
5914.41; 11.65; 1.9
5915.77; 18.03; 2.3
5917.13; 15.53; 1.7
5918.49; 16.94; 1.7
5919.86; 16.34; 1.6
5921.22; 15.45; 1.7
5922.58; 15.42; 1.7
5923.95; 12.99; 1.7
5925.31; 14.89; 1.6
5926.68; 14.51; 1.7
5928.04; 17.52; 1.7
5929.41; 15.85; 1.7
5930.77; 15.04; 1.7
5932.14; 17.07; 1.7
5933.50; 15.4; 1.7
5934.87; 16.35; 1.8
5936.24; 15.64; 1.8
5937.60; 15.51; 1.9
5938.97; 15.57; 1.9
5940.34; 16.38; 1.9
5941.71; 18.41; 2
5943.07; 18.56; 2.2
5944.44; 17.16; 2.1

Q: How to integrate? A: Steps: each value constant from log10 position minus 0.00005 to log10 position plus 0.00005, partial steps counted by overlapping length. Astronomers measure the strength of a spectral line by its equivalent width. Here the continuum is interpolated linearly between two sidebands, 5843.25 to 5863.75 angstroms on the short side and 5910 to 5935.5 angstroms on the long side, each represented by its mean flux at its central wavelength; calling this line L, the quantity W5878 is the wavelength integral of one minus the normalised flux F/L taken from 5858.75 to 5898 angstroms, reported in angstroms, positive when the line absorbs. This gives 3.79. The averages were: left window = 15.4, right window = 15.5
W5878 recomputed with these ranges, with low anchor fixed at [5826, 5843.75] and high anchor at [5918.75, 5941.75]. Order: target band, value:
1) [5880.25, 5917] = 5.01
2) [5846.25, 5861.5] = 0.91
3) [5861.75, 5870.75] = 0.72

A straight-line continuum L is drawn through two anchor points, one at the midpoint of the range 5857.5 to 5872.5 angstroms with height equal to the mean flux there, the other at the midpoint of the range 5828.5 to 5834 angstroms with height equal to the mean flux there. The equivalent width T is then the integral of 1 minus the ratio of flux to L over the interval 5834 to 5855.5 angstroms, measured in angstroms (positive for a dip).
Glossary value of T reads 0.6 angstroms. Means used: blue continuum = 17.4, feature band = 15.9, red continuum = 14.9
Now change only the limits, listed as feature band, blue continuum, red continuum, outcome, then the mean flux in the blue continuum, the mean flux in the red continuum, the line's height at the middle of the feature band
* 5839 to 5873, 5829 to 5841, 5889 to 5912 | -0.3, 16.4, 13.7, 15.5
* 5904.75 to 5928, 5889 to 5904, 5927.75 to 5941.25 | -1.8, 12.5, 16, 14.3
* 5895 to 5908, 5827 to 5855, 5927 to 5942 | 1.1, 16.2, 16.2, 16.2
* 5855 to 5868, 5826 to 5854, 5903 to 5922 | 0.9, 16.1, 15.6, 16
